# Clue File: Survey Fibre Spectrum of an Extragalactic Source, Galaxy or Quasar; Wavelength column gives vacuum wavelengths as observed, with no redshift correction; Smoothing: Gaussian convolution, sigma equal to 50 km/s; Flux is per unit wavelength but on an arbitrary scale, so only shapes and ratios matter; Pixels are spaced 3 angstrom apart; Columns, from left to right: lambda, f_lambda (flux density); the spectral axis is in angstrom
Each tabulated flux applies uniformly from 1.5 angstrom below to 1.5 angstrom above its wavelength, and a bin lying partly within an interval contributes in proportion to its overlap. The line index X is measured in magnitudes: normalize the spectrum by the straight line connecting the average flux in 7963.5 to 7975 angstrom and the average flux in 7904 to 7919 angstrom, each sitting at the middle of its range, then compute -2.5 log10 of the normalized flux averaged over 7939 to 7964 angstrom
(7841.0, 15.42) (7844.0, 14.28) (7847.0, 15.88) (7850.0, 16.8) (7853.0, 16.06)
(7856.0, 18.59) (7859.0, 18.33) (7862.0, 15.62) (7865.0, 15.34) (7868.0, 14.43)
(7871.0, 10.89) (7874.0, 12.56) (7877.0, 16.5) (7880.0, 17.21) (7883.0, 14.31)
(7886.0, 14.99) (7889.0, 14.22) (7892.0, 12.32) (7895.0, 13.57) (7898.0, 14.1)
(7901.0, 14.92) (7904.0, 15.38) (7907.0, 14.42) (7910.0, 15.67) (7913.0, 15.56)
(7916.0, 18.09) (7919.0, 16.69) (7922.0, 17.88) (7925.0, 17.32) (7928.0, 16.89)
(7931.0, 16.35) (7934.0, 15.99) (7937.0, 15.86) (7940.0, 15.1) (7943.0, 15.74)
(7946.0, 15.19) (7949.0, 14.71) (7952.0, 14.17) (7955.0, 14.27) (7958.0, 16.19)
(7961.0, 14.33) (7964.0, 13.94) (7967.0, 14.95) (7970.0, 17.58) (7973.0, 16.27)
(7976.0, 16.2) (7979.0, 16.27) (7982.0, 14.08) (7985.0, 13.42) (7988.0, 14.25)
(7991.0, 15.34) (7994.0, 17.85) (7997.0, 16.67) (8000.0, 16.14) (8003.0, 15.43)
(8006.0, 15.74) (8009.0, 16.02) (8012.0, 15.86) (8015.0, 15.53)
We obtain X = 0.07 mag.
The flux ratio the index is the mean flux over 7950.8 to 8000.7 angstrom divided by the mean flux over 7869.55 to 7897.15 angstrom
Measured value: 1.1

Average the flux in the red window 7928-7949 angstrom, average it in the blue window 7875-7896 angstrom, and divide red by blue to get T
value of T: 1.07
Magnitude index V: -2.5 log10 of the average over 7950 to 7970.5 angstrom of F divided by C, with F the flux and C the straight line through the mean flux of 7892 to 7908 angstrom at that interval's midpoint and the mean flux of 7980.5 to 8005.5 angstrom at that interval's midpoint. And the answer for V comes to 0.01 mag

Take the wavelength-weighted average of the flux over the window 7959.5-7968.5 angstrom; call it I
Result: 14.4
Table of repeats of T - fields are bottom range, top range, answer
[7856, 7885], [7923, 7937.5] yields 1.09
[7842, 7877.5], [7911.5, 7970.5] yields 1.03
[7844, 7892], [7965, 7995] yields 1.02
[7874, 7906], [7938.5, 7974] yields 1.04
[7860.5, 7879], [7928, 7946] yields 1.11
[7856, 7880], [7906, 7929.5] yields 1.09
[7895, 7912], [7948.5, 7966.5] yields 0.99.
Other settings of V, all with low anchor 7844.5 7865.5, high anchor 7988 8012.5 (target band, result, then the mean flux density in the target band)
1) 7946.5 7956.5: 0.12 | 14.5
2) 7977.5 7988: 0.11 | 14.5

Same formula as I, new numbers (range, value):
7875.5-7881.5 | 16.9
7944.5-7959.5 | 14.9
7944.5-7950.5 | 15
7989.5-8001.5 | 16.5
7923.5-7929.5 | 17.1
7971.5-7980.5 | 16.2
